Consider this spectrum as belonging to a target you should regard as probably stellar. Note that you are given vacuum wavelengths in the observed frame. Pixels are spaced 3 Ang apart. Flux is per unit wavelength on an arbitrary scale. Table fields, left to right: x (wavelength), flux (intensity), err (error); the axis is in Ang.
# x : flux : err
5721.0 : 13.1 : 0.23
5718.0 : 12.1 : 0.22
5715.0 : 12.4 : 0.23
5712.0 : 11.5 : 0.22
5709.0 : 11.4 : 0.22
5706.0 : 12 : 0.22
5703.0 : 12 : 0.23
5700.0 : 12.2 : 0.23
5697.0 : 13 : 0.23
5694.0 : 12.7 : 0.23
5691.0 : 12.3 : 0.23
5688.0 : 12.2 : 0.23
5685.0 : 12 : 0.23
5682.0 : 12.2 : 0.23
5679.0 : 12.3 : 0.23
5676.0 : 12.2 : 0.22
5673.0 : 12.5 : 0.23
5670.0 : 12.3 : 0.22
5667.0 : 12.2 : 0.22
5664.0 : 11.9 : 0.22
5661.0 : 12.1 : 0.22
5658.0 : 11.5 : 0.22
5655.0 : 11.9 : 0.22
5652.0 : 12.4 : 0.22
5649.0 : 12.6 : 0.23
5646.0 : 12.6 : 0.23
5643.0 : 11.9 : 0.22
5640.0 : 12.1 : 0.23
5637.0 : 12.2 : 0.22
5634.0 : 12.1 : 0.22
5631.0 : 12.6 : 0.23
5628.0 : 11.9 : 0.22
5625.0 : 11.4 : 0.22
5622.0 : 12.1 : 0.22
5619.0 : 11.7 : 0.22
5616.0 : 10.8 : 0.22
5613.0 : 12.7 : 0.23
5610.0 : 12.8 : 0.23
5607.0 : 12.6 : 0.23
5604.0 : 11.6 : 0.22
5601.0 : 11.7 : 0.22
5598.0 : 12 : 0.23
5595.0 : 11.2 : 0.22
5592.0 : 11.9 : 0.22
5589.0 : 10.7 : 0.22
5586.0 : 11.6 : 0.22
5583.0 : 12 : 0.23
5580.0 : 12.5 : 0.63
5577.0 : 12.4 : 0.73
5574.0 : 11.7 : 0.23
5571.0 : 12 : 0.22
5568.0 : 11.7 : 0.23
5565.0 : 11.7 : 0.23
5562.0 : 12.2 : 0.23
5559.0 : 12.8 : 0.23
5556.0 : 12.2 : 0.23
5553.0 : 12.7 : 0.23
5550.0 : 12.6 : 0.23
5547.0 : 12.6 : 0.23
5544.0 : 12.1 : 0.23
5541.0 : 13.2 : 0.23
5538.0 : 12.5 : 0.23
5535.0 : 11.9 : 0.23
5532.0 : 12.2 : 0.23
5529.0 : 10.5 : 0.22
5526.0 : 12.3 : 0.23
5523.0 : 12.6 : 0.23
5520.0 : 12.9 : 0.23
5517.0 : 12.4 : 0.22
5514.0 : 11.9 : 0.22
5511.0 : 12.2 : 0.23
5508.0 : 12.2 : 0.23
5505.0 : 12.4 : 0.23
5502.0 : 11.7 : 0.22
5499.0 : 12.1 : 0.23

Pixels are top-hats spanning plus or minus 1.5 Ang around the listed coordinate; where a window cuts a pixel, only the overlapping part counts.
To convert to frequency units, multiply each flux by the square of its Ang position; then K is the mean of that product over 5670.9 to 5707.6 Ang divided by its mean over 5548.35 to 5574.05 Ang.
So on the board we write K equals 1.1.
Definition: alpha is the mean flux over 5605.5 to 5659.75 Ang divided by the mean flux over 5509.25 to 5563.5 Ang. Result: 1.0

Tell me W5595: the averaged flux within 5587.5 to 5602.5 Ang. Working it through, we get 11.5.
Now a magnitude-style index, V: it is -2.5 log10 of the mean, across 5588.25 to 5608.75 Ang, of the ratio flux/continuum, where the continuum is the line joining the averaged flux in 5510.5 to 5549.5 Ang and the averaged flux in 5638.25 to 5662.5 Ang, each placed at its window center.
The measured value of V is 0.04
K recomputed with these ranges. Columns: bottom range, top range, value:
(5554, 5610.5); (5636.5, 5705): 1.06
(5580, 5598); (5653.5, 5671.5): 1.06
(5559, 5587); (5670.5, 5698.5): 1.07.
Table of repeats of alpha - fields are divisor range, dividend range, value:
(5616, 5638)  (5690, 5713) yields 1.02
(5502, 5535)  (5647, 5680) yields 1.00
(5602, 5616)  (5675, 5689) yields 1.00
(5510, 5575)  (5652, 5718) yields 0.99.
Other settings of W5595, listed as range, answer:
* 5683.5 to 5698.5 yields 12.4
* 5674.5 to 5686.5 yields 12.2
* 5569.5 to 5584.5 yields 12.1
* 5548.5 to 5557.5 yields 12.5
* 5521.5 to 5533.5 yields 11.9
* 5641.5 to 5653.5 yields 12.4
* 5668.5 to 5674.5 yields 12.4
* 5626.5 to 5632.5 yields 12.2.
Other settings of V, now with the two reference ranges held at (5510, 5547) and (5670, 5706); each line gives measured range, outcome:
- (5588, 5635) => 0.036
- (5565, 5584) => 0.021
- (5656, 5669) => 0.032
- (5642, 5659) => 0.011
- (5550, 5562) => -0.024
